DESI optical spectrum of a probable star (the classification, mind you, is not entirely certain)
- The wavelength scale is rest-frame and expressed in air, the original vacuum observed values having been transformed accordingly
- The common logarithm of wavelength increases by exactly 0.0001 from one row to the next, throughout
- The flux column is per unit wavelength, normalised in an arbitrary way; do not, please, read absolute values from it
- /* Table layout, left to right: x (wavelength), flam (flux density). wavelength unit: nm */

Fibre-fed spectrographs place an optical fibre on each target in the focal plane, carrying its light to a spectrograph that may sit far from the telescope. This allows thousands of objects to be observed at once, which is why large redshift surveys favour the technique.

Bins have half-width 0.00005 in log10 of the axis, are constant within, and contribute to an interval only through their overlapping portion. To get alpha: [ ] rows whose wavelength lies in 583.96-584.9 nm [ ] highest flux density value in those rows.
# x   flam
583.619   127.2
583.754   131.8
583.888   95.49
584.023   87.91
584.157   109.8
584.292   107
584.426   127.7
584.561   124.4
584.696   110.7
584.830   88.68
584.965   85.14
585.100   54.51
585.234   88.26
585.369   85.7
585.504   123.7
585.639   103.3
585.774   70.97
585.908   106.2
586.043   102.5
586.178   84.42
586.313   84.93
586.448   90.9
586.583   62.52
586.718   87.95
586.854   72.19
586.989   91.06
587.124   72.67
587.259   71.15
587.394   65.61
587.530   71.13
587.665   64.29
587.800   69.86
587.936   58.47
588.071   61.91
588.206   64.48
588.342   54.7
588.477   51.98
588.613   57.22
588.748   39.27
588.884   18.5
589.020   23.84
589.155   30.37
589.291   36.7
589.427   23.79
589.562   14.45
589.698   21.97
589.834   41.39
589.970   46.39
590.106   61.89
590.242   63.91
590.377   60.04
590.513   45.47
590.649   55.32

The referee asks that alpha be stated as 127.7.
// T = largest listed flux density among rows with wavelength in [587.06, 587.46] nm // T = 72.67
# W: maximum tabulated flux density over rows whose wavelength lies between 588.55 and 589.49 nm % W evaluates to 57.22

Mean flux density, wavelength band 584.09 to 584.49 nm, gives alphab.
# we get 115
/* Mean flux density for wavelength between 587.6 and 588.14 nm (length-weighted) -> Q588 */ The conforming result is 63.7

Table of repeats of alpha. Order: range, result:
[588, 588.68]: 64.48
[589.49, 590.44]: 63.91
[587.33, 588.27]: 71.13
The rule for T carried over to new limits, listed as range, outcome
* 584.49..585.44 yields 124.4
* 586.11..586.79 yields 90.9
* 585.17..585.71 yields 123.7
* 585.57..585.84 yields 103.3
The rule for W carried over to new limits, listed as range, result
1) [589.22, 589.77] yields 36.7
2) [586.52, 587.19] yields 91.06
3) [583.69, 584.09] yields 131.8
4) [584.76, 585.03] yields 88.68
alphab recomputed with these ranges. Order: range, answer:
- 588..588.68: 58.1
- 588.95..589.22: 27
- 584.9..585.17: 70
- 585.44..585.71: 113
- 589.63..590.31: 47.1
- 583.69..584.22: 106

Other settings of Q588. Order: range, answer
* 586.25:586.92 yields 79.6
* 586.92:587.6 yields 74.3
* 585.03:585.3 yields 71.5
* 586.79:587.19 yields 78.8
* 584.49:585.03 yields 102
